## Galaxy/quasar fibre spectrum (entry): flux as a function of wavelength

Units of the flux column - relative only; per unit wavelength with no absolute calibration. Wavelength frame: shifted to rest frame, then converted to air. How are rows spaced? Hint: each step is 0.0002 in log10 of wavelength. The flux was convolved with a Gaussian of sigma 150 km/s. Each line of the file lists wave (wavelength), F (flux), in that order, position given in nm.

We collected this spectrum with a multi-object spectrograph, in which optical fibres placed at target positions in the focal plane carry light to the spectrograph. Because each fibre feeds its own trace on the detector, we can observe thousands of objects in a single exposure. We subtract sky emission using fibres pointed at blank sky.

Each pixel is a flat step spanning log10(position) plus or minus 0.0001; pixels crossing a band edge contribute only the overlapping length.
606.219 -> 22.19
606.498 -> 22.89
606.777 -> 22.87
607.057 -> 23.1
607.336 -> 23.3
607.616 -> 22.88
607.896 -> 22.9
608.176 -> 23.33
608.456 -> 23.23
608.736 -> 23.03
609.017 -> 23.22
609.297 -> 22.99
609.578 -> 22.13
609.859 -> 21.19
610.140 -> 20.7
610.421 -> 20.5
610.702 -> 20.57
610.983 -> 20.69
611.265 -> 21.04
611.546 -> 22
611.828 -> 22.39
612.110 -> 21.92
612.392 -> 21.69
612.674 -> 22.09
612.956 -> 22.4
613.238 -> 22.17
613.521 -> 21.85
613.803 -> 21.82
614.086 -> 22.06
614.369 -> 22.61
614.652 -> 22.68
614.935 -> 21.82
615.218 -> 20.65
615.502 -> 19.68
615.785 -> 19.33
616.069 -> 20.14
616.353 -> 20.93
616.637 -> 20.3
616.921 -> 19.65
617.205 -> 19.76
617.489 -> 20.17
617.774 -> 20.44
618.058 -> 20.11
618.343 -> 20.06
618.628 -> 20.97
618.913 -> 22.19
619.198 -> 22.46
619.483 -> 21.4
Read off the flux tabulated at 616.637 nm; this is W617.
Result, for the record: 20.3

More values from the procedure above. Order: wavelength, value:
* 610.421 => 20.5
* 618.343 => 20.06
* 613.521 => 21.85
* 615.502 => 19.68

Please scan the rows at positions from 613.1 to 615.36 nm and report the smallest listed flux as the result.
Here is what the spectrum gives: 20.65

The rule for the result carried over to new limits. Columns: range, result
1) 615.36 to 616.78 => 19.33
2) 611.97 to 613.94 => 21.69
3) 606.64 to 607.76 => 22.87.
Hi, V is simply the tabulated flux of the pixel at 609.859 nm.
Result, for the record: 21.19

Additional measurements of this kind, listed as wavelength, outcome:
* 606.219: 22.19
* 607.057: 23.1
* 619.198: 22.46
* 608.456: 23.23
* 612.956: 22.4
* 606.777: 22.87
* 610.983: 20.69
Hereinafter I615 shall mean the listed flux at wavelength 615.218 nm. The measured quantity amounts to 20.65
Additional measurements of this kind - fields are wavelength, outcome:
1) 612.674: 22.09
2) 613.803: 21.82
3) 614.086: 22.06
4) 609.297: 22.99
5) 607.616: 22.88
